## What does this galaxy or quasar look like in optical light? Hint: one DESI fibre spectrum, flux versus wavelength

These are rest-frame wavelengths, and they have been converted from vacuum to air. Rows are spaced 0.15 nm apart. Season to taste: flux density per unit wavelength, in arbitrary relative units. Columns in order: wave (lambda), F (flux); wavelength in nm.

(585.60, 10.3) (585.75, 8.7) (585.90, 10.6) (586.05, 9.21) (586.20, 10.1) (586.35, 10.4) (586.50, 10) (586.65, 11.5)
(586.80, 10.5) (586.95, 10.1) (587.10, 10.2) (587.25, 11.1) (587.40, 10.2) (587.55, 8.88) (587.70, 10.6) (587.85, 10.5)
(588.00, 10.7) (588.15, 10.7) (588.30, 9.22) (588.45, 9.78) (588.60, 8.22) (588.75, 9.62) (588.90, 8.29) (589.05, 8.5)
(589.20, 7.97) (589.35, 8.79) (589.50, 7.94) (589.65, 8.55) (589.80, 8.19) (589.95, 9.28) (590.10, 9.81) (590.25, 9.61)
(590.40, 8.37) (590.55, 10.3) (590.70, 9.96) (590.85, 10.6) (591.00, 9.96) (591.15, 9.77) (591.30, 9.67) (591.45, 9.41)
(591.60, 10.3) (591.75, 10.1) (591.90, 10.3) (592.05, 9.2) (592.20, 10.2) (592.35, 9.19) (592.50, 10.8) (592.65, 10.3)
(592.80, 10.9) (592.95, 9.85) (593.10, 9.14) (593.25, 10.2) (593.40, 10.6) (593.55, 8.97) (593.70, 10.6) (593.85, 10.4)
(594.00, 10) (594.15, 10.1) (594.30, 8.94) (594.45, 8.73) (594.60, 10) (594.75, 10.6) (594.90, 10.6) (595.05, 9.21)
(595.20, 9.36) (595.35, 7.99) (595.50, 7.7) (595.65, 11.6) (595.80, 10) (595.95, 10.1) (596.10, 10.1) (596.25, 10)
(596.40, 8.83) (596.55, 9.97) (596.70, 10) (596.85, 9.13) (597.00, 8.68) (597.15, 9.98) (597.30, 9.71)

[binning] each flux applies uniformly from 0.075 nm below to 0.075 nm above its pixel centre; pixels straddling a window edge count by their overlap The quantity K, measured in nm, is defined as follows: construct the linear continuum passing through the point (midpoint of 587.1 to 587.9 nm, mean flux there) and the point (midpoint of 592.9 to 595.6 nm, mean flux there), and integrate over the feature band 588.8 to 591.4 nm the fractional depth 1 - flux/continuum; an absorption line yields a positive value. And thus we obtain 0.22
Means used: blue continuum 10.2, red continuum 9.63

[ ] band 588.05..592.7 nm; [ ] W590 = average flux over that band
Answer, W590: 9.45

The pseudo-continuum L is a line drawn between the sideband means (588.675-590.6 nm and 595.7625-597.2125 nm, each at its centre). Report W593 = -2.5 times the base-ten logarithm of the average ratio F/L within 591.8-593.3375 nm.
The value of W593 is -0.092 mag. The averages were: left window 8.84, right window 9.67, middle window 10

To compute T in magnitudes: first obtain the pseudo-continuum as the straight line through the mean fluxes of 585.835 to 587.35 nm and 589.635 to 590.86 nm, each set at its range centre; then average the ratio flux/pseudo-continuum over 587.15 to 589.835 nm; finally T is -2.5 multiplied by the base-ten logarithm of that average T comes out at 0.060 mag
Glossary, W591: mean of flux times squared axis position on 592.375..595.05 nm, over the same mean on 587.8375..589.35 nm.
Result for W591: 1.10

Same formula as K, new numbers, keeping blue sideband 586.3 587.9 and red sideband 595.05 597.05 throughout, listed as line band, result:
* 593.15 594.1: -0.036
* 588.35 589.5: 0.168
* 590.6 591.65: 0.002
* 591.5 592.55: -0.010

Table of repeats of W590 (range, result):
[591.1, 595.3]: 9.9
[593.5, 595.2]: 9.82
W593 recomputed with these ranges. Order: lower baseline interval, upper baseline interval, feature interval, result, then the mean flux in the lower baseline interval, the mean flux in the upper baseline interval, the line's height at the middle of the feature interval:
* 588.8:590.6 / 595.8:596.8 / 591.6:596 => -0.05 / 8.79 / 9.83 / 9.44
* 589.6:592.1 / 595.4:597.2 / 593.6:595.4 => -0.01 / 9.63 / 9.65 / 9.64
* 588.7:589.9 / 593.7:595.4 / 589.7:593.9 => -0.09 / 8.47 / 9.7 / 9.06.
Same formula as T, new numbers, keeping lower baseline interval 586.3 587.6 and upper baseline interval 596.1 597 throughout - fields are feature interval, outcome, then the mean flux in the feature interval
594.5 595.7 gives 0.01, 9.57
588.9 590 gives 0.20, 8.43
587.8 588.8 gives 0.05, 9.81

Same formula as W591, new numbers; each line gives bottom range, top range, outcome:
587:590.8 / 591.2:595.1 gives 1.07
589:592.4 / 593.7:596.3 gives 1.05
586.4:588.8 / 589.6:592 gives 0.96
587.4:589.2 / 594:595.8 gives 1.03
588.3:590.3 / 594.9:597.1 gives 1.10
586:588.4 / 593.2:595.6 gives 0.96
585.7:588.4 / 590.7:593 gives 1.00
